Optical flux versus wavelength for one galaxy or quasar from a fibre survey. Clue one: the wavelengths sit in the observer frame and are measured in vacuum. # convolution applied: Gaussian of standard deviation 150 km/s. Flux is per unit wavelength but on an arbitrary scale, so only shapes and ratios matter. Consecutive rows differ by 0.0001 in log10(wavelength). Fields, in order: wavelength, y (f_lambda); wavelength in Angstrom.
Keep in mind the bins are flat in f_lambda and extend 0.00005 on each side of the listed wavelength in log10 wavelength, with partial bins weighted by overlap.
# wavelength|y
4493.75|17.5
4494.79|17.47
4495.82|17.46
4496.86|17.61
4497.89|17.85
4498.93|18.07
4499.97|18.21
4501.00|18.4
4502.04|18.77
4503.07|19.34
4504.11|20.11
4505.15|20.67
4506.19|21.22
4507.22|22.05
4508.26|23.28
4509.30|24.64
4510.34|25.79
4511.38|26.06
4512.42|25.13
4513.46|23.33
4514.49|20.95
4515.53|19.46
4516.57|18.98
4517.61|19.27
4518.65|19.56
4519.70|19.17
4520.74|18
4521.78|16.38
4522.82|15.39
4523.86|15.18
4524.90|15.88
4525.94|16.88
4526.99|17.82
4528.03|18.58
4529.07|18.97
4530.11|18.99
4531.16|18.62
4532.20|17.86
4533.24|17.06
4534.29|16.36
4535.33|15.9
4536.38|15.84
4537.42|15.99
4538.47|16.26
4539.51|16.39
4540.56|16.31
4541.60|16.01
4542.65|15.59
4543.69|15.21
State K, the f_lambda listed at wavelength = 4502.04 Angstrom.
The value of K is 18.77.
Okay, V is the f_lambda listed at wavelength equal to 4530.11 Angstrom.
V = 18.99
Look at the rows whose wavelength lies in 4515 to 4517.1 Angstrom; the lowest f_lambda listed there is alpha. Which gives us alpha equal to 18.98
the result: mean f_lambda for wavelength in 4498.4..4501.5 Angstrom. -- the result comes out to 18.2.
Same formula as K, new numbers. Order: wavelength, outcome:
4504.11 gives 20.11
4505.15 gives 20.67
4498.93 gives 18.07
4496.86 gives 17.61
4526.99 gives 17.82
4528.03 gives 18.58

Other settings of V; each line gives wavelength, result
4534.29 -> 16.36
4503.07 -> 19.34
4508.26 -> 23.28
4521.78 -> 16.38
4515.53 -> 19.46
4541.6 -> 16.01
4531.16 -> 18.62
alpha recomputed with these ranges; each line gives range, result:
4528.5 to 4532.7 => 17.86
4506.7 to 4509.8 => 22.05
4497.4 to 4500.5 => 17.85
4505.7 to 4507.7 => 21.22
